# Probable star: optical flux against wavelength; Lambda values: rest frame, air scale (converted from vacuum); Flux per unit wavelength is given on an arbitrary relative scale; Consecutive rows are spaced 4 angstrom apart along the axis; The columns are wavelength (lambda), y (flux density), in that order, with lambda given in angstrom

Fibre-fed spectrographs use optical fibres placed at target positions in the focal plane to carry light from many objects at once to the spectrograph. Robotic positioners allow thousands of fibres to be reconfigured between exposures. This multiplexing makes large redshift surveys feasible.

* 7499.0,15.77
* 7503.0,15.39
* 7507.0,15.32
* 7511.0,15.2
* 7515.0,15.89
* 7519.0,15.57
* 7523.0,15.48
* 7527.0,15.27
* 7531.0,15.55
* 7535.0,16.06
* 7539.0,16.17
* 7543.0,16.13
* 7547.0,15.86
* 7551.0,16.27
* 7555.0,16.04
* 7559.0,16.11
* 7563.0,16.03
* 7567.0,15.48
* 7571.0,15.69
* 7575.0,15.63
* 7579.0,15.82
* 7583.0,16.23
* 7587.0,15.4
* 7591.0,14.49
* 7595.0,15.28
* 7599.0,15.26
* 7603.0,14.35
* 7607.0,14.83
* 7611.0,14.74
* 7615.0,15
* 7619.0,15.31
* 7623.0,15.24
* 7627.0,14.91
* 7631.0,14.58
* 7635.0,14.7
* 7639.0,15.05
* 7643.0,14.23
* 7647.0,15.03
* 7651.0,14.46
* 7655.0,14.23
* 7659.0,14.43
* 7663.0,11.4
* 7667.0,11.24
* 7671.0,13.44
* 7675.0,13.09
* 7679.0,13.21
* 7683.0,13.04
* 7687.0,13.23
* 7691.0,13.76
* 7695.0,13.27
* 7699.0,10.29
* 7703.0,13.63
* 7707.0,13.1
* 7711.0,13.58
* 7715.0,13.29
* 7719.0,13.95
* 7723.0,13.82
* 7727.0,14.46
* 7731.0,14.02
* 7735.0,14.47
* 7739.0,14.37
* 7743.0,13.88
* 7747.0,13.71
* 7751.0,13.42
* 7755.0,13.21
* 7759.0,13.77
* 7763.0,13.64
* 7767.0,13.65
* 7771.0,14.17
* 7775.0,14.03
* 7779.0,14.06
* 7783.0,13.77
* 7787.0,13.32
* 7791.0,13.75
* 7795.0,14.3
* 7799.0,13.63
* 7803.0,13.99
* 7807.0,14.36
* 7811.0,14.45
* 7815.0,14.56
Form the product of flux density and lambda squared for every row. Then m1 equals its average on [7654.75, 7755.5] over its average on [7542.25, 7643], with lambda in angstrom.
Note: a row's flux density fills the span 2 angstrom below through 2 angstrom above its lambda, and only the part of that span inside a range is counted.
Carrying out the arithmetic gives 0.90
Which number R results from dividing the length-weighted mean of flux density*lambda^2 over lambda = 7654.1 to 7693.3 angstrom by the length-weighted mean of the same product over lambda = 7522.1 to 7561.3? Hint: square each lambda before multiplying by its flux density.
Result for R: 0.85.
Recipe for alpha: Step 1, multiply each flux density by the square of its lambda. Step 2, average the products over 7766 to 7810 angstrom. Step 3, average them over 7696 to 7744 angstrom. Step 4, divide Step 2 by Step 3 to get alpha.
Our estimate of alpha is 1.0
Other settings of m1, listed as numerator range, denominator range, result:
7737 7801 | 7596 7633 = 0.96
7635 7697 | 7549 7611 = 0.90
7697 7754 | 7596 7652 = 0.94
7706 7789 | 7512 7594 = 0.92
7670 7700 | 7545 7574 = 0.84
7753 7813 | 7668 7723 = 1.08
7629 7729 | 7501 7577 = 0.89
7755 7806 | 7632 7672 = 1.03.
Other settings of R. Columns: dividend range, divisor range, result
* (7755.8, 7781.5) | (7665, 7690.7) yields 1.10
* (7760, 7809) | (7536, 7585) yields 0.92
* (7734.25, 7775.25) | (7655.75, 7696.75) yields 1.08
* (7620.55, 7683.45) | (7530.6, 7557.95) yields 0.89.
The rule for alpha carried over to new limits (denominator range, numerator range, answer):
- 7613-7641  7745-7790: 0.95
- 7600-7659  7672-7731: 0.92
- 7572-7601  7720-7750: 0.95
